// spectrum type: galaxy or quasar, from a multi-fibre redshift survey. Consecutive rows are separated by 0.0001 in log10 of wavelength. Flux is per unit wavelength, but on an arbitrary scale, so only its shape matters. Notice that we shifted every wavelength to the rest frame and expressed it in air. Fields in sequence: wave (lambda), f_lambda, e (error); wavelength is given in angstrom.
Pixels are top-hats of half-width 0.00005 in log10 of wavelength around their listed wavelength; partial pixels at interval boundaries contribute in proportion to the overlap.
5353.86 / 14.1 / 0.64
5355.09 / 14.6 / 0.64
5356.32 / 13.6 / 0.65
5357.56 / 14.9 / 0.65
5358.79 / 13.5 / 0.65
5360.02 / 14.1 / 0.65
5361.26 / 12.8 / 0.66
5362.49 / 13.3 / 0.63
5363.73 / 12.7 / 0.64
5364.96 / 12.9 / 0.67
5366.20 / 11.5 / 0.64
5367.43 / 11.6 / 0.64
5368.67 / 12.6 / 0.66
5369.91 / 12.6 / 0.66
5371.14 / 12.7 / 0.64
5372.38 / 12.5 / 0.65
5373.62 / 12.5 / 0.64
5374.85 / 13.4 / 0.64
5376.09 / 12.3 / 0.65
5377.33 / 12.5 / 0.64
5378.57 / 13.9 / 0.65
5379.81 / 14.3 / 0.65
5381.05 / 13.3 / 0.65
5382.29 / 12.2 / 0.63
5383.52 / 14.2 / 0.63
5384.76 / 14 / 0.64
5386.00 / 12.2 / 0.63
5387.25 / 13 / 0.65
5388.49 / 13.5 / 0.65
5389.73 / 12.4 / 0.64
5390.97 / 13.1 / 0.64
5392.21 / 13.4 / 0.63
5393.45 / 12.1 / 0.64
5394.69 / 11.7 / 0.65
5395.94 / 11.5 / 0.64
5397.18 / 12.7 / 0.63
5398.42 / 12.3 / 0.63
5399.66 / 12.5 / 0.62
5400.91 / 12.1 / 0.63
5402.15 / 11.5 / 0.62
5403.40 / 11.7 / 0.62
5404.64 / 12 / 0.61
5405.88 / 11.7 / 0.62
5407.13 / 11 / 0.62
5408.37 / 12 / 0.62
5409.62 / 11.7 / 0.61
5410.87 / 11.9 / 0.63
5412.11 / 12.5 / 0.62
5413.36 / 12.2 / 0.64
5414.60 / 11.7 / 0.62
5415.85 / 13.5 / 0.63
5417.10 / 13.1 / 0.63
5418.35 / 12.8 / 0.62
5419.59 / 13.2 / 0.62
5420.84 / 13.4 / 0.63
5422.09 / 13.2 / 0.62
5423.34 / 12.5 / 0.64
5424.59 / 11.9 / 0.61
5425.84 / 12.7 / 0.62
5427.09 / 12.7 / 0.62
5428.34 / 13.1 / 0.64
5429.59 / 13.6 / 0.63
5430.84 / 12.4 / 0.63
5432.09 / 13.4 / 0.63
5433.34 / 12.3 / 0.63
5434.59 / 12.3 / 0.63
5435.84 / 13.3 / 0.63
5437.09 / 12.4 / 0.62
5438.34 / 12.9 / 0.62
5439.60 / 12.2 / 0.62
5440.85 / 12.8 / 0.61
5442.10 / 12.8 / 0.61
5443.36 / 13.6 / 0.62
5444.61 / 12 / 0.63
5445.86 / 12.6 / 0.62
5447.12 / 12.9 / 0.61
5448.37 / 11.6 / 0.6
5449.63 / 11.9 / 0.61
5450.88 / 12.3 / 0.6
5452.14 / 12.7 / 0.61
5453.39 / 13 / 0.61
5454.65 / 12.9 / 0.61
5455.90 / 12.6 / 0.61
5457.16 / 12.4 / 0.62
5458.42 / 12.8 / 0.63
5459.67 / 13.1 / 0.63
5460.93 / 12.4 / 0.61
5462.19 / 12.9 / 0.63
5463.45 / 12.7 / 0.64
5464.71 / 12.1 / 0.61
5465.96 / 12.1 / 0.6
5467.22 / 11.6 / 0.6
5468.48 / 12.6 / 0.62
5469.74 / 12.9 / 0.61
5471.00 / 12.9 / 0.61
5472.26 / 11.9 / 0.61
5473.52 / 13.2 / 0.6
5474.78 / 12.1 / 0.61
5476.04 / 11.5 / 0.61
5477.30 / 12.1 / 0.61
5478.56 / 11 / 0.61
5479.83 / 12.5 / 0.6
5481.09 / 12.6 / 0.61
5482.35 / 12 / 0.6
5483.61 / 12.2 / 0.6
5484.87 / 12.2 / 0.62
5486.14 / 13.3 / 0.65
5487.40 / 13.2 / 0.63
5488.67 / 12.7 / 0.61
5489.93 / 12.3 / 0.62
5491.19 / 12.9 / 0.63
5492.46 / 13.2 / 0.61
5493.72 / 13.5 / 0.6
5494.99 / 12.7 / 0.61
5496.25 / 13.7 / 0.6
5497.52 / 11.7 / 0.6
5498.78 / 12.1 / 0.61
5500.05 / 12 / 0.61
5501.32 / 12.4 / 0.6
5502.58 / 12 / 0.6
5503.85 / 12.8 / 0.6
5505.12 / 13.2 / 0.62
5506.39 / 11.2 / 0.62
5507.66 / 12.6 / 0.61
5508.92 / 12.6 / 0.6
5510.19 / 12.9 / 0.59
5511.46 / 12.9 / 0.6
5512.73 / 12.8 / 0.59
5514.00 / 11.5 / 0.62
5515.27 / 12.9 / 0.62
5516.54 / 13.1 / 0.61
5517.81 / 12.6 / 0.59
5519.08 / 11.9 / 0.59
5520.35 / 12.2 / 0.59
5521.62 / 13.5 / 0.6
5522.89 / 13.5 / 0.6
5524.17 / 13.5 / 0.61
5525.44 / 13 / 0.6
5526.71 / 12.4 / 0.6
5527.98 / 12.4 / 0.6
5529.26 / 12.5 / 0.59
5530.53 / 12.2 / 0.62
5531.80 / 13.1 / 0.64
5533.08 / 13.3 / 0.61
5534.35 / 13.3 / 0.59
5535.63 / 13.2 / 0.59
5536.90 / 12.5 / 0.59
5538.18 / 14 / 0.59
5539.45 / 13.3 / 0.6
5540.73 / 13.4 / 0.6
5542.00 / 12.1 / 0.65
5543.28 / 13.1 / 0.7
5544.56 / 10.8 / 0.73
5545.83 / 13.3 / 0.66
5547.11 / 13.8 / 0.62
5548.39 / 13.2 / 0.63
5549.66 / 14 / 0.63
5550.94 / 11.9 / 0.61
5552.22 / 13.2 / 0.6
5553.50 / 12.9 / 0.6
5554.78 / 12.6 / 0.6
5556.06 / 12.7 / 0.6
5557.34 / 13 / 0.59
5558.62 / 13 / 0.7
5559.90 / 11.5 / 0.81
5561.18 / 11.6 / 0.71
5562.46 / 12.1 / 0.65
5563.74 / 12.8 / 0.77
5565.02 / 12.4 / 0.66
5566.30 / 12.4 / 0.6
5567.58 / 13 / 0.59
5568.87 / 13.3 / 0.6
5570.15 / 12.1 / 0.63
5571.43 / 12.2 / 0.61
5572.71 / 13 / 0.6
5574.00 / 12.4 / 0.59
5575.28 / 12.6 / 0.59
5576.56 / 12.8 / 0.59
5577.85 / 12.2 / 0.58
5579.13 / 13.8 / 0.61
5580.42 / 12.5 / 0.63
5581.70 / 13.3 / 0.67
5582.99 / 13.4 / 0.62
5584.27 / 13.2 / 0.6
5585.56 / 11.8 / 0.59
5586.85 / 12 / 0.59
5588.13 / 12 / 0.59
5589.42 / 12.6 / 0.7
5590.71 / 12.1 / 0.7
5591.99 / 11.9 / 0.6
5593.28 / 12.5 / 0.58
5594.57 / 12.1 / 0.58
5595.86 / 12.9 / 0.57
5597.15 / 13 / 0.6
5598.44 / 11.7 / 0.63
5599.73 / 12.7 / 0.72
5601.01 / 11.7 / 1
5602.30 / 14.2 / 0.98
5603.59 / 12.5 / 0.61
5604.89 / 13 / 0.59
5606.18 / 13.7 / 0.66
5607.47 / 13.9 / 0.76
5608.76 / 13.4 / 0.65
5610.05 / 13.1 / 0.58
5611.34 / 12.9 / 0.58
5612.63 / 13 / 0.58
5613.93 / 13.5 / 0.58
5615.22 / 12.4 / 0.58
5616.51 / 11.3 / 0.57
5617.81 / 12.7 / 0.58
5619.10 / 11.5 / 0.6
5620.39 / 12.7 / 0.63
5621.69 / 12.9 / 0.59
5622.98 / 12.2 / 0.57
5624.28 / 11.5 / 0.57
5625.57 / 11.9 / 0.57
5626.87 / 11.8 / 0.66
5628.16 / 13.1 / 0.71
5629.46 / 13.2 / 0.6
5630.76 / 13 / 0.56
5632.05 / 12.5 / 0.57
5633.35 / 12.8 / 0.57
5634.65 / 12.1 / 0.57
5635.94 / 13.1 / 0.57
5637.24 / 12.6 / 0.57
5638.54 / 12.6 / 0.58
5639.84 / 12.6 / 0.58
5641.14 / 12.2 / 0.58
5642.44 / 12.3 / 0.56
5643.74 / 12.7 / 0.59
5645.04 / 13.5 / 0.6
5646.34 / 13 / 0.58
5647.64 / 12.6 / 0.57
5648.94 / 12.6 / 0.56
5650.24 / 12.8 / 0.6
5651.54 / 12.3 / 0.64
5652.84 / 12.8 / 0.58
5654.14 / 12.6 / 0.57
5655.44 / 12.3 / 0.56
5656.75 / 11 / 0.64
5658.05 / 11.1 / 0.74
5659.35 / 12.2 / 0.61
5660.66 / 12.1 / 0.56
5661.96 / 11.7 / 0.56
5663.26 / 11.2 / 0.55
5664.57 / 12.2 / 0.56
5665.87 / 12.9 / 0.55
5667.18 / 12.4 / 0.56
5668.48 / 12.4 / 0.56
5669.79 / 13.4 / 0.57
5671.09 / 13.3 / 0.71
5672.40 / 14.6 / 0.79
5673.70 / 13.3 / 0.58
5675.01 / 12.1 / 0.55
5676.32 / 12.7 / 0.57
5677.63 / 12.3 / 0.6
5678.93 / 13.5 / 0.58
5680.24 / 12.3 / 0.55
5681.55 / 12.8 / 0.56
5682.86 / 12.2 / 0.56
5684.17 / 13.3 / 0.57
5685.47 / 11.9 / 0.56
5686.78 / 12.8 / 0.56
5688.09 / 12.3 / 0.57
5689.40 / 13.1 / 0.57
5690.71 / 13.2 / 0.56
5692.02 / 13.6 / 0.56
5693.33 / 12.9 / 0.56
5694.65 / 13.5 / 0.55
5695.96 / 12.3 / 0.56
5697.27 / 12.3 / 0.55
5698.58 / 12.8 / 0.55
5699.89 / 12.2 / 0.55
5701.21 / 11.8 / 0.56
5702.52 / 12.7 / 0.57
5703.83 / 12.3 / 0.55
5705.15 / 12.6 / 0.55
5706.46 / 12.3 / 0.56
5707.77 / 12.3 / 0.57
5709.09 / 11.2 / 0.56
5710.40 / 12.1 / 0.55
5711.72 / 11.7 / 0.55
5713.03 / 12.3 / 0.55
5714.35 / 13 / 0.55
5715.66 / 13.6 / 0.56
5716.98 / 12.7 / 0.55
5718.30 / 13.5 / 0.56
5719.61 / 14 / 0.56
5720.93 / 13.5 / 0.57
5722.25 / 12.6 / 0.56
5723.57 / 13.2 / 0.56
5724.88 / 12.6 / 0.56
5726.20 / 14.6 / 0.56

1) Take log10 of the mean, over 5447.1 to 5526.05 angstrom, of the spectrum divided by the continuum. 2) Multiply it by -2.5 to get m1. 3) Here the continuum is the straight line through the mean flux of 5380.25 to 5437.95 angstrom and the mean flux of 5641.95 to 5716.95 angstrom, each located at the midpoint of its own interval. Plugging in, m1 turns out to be 0.00 mag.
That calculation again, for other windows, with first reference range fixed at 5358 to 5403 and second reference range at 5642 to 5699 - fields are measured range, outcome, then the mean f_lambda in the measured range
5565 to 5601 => 0.01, 12.6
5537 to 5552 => -0.03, 13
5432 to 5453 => 0.01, 12.6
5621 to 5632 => 0.02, 12.5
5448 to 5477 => 0.02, 12.4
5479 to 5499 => 0.00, 12.7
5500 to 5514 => 0.02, 12.5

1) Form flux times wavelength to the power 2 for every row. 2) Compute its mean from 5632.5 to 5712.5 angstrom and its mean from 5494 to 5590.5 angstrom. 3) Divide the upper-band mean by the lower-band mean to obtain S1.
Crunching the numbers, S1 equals 1.03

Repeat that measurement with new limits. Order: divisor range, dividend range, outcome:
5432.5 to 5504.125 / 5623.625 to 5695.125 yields 1.08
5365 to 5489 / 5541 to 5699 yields 1.08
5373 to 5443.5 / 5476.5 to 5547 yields 1.04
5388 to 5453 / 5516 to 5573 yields 1.07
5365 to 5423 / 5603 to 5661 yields 1.09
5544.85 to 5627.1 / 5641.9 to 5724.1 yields 1.03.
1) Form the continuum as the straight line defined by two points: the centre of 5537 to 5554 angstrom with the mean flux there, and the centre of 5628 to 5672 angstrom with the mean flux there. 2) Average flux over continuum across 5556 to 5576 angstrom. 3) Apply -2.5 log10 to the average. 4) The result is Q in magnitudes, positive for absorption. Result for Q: 0.03 mag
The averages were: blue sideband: 13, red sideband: 12.5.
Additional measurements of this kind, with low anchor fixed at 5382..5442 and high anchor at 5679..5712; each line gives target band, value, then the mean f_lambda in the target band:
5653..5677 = 0.009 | 12.4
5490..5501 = -0.012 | 12.7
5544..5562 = -0.012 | 12.7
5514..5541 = -0.030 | 12.9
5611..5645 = 0.001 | 12.5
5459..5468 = 0.011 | 12.4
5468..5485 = 0.025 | 12.3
